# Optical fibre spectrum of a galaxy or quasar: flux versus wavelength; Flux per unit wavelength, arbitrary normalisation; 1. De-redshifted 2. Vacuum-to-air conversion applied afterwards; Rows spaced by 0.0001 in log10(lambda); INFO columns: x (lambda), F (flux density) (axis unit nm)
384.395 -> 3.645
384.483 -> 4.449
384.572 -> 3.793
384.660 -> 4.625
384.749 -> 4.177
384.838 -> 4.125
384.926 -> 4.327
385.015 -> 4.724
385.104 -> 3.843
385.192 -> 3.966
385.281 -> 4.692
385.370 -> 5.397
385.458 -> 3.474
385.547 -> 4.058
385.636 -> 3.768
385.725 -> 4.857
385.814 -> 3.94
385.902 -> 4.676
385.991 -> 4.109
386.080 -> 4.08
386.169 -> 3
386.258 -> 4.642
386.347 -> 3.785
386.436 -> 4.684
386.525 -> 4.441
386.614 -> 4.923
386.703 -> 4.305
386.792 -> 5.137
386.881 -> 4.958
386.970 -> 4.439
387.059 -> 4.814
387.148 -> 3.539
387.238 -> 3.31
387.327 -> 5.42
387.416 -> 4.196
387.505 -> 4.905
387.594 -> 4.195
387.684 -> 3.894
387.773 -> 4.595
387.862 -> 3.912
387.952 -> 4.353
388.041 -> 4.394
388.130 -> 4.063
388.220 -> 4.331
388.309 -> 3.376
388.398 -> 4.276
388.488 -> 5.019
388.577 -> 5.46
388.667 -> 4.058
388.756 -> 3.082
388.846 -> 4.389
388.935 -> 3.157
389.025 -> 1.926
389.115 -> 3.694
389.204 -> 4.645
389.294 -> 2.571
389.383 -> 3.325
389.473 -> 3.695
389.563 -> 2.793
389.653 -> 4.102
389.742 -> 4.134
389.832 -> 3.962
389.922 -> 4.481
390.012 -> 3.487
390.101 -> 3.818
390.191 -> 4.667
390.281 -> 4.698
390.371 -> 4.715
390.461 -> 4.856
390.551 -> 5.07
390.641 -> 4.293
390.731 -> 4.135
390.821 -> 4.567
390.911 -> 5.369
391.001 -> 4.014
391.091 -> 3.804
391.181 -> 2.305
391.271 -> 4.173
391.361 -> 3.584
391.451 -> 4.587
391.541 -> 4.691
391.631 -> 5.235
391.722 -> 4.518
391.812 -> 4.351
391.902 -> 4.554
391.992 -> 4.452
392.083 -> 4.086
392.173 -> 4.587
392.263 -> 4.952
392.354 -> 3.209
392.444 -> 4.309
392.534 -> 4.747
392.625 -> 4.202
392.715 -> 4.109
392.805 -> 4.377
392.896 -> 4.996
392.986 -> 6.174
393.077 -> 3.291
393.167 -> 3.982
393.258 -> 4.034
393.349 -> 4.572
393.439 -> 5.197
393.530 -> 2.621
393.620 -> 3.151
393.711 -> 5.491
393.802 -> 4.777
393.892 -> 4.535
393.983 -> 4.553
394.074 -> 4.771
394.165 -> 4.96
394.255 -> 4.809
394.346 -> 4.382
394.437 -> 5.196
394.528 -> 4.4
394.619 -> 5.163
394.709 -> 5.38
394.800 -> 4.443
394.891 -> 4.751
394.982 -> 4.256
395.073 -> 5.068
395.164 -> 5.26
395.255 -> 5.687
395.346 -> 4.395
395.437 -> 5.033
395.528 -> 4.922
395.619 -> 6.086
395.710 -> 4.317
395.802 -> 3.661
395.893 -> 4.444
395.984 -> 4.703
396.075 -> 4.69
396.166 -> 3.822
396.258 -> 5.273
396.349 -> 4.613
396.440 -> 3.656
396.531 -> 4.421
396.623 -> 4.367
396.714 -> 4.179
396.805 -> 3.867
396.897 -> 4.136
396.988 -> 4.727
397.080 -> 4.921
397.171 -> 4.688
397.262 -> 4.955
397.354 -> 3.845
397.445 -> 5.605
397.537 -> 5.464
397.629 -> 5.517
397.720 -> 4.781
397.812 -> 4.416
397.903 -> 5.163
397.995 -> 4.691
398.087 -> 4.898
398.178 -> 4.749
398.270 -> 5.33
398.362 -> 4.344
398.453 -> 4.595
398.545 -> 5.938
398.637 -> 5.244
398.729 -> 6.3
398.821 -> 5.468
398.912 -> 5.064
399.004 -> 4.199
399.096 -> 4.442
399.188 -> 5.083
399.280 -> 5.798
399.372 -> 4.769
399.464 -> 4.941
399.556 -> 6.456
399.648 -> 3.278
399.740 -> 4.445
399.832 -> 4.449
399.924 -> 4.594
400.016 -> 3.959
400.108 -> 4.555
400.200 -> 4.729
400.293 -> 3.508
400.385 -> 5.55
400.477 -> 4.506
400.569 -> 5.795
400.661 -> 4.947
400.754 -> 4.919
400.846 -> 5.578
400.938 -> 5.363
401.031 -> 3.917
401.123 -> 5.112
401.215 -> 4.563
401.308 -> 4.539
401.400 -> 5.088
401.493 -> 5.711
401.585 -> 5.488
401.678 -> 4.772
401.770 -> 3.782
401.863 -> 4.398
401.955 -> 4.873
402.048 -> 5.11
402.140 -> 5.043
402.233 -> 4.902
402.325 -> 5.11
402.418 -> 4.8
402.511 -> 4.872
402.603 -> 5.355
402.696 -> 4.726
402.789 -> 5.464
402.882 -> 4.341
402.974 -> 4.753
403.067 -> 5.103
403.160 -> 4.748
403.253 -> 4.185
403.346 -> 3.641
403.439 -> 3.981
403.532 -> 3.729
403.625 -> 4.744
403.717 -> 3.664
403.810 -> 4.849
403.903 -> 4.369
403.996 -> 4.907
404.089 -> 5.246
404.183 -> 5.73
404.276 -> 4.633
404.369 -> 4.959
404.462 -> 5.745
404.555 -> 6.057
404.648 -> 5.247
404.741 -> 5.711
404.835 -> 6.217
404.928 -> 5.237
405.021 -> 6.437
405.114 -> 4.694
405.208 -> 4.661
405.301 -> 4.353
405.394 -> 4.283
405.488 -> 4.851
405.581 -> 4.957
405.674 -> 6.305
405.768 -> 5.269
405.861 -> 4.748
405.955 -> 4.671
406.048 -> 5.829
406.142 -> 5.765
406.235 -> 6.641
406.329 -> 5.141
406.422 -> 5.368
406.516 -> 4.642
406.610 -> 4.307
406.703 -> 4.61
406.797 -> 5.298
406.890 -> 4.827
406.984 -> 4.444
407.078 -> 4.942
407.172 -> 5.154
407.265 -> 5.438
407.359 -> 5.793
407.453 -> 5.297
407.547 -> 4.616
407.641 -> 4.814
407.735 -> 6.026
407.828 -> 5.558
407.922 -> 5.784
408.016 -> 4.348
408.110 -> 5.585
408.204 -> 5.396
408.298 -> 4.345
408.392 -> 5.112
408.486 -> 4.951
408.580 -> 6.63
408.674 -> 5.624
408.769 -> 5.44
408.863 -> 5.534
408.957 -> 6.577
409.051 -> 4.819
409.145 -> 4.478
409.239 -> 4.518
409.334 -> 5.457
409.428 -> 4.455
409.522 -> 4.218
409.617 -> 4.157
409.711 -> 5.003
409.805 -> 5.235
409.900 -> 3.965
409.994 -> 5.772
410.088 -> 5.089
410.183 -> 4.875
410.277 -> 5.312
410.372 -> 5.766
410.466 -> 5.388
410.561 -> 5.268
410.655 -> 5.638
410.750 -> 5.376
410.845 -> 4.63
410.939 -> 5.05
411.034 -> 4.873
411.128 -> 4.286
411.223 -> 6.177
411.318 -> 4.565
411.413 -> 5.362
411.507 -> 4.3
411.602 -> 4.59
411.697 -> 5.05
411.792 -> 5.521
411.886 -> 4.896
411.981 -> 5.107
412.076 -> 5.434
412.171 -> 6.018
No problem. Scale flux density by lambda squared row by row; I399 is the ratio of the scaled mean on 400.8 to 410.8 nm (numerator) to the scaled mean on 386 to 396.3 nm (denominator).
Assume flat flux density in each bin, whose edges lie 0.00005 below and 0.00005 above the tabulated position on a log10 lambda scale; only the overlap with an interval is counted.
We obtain 1.25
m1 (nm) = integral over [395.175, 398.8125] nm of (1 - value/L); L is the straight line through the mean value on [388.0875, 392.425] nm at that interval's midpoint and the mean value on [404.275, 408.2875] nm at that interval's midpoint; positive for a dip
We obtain -0.17 nm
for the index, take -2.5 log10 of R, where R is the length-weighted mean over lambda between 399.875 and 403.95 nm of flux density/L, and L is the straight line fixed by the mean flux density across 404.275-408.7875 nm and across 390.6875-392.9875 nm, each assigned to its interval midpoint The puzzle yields 0.05 mag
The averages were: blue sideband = 4.36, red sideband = 5.24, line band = 4.72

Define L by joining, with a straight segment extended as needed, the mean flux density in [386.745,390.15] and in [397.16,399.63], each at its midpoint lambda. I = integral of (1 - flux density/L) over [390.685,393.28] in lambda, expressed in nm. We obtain 0.05 nm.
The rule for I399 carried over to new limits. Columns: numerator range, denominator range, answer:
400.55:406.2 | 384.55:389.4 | 1.29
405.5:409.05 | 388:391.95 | 1.40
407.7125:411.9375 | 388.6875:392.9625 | 1.37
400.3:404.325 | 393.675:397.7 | 1.05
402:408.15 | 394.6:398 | 1.12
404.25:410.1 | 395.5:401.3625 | 1.13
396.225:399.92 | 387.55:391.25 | 1.25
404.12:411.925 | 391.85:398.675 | 1.19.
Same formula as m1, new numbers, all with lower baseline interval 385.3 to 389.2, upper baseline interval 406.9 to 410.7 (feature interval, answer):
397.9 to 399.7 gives -0.12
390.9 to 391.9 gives 0.04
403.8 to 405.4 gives -0.08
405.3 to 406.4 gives -0.05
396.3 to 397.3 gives 0.05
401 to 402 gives 0.02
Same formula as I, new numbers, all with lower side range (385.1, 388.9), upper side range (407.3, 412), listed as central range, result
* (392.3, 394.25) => 0.059 nm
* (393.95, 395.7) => -0.124 nm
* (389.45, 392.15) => 0.117 nm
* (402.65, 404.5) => 0.090 nm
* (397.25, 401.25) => -0.131 nm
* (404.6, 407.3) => -0.096 nm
